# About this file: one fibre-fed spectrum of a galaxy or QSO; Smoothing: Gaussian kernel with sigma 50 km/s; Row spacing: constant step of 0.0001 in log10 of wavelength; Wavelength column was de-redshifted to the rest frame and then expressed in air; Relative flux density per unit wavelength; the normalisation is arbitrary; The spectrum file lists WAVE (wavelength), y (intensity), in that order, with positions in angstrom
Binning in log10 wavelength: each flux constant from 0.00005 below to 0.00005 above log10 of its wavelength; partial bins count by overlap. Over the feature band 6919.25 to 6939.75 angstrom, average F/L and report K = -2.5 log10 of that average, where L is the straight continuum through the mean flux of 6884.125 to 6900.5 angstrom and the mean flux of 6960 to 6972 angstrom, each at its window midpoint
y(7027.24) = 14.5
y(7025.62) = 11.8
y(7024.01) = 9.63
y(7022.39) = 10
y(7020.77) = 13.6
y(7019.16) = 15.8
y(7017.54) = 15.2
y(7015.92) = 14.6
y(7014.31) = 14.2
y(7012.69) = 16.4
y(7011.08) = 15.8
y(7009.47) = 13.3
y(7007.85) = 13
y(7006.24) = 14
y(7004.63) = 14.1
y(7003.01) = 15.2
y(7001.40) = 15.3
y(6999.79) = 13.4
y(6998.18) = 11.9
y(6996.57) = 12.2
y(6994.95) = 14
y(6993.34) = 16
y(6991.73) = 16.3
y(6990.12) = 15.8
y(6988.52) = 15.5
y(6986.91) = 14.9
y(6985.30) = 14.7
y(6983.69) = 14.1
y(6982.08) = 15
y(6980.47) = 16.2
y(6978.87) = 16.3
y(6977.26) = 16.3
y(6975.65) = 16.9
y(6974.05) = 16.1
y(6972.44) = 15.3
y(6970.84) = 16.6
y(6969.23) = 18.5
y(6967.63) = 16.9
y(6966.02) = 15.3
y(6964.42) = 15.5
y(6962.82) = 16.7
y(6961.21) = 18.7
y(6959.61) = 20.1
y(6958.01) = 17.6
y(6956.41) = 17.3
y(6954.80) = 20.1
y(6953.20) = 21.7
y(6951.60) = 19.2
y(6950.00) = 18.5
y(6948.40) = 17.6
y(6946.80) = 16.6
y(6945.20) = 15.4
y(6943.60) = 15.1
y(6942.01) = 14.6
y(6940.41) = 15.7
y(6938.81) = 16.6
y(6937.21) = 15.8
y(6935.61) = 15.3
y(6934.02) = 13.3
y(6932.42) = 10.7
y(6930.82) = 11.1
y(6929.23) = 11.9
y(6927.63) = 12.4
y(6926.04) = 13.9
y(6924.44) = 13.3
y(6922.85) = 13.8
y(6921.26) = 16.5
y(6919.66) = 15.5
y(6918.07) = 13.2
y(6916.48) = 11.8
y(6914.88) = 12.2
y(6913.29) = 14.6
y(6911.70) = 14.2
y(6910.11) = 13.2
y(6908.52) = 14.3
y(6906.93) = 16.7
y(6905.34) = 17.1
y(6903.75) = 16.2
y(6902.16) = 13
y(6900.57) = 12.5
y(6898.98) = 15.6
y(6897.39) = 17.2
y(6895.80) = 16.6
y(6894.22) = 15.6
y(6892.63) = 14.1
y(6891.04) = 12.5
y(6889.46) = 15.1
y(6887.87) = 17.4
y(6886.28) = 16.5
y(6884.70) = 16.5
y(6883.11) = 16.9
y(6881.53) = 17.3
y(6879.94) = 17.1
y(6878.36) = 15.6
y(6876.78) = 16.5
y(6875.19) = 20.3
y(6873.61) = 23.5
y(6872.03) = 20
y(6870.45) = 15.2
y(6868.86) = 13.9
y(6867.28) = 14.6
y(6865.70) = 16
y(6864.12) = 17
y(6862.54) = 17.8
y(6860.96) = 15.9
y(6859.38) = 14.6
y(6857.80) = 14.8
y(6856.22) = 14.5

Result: 0.18 mag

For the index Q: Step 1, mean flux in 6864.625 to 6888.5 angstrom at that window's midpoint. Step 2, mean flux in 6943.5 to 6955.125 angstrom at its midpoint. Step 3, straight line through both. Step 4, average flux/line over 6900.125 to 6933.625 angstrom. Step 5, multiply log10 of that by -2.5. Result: 0.275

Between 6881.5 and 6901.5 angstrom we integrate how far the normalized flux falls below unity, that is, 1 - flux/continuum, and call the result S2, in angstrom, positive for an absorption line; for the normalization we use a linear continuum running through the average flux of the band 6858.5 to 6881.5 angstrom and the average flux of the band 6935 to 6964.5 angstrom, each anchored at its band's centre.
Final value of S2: 1.7 angstrom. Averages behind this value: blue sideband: 17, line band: 15.6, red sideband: 17.3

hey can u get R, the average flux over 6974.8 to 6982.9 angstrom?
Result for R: 16.1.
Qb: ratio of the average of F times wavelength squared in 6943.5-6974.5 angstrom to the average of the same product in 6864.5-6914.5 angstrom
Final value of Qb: 1.1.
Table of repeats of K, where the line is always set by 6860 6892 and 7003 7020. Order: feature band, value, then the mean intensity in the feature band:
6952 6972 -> -0.161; 17.9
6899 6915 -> 0.121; 14.6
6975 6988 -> -0.028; 15.5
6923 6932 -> 0.262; 12.5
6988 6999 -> 0.033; 14.5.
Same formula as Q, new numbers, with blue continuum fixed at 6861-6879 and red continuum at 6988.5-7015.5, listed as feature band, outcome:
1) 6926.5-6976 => -0.05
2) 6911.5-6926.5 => 0.17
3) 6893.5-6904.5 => 0.10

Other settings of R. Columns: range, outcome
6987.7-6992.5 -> 15.9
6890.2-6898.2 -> 15.2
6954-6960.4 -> 18.8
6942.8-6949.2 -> 16.2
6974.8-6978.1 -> 16.6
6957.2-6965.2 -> 17.7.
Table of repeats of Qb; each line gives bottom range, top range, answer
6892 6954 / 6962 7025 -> 1.02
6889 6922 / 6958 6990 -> 1.14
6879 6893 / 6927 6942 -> 0.87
